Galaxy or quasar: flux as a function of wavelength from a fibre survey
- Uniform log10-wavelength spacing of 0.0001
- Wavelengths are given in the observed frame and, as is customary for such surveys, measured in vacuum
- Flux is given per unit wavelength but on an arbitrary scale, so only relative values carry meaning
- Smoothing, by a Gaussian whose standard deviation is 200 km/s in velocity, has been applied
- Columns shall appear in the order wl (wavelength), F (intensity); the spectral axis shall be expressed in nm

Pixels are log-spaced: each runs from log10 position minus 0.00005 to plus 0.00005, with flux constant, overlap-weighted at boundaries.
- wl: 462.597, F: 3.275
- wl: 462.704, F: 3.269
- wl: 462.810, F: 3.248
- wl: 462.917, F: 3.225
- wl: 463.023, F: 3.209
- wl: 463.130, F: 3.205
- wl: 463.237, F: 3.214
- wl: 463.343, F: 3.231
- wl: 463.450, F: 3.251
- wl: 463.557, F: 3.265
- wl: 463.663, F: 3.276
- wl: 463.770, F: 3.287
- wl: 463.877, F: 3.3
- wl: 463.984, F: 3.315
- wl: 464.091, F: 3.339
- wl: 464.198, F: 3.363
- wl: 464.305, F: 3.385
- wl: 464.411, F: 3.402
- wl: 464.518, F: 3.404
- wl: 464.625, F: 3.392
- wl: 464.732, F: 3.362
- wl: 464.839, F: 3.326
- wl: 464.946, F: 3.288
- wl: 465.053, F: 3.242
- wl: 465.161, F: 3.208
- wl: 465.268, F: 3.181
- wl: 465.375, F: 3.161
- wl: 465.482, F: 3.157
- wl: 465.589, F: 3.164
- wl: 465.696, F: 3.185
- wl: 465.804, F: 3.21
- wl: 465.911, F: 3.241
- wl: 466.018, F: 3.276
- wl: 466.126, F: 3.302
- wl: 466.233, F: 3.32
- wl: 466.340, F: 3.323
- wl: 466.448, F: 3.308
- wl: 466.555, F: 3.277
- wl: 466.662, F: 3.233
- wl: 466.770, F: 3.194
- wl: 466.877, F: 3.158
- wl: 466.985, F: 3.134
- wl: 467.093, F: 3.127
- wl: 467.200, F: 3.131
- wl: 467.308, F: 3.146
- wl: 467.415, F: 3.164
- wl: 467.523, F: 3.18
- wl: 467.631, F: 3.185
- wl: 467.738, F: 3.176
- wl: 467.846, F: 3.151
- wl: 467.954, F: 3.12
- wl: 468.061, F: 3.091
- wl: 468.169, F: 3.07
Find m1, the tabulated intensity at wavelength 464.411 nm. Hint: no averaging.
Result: 3.402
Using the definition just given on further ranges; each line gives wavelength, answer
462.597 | 3.275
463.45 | 3.251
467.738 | 3.176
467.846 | 3.151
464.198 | 3.363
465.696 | 3.185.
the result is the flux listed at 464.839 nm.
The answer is 3.326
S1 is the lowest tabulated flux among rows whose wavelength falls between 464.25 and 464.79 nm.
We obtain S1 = 3.362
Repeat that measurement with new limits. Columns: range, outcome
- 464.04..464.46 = 3.339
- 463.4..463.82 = 3.251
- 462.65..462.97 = 3.225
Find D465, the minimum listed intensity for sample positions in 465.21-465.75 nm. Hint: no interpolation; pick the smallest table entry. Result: 3.157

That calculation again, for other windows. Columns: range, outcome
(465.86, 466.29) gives 3.241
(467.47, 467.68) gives 3.18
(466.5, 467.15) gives 3.127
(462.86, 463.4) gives 3.205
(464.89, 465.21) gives 3.208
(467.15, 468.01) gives 3.12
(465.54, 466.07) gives 3.164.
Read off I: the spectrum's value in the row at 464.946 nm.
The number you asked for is 3.288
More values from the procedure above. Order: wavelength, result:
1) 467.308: 3.146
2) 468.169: 3.07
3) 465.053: 3.242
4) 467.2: 3.131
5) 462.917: 3.225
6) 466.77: 3.194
